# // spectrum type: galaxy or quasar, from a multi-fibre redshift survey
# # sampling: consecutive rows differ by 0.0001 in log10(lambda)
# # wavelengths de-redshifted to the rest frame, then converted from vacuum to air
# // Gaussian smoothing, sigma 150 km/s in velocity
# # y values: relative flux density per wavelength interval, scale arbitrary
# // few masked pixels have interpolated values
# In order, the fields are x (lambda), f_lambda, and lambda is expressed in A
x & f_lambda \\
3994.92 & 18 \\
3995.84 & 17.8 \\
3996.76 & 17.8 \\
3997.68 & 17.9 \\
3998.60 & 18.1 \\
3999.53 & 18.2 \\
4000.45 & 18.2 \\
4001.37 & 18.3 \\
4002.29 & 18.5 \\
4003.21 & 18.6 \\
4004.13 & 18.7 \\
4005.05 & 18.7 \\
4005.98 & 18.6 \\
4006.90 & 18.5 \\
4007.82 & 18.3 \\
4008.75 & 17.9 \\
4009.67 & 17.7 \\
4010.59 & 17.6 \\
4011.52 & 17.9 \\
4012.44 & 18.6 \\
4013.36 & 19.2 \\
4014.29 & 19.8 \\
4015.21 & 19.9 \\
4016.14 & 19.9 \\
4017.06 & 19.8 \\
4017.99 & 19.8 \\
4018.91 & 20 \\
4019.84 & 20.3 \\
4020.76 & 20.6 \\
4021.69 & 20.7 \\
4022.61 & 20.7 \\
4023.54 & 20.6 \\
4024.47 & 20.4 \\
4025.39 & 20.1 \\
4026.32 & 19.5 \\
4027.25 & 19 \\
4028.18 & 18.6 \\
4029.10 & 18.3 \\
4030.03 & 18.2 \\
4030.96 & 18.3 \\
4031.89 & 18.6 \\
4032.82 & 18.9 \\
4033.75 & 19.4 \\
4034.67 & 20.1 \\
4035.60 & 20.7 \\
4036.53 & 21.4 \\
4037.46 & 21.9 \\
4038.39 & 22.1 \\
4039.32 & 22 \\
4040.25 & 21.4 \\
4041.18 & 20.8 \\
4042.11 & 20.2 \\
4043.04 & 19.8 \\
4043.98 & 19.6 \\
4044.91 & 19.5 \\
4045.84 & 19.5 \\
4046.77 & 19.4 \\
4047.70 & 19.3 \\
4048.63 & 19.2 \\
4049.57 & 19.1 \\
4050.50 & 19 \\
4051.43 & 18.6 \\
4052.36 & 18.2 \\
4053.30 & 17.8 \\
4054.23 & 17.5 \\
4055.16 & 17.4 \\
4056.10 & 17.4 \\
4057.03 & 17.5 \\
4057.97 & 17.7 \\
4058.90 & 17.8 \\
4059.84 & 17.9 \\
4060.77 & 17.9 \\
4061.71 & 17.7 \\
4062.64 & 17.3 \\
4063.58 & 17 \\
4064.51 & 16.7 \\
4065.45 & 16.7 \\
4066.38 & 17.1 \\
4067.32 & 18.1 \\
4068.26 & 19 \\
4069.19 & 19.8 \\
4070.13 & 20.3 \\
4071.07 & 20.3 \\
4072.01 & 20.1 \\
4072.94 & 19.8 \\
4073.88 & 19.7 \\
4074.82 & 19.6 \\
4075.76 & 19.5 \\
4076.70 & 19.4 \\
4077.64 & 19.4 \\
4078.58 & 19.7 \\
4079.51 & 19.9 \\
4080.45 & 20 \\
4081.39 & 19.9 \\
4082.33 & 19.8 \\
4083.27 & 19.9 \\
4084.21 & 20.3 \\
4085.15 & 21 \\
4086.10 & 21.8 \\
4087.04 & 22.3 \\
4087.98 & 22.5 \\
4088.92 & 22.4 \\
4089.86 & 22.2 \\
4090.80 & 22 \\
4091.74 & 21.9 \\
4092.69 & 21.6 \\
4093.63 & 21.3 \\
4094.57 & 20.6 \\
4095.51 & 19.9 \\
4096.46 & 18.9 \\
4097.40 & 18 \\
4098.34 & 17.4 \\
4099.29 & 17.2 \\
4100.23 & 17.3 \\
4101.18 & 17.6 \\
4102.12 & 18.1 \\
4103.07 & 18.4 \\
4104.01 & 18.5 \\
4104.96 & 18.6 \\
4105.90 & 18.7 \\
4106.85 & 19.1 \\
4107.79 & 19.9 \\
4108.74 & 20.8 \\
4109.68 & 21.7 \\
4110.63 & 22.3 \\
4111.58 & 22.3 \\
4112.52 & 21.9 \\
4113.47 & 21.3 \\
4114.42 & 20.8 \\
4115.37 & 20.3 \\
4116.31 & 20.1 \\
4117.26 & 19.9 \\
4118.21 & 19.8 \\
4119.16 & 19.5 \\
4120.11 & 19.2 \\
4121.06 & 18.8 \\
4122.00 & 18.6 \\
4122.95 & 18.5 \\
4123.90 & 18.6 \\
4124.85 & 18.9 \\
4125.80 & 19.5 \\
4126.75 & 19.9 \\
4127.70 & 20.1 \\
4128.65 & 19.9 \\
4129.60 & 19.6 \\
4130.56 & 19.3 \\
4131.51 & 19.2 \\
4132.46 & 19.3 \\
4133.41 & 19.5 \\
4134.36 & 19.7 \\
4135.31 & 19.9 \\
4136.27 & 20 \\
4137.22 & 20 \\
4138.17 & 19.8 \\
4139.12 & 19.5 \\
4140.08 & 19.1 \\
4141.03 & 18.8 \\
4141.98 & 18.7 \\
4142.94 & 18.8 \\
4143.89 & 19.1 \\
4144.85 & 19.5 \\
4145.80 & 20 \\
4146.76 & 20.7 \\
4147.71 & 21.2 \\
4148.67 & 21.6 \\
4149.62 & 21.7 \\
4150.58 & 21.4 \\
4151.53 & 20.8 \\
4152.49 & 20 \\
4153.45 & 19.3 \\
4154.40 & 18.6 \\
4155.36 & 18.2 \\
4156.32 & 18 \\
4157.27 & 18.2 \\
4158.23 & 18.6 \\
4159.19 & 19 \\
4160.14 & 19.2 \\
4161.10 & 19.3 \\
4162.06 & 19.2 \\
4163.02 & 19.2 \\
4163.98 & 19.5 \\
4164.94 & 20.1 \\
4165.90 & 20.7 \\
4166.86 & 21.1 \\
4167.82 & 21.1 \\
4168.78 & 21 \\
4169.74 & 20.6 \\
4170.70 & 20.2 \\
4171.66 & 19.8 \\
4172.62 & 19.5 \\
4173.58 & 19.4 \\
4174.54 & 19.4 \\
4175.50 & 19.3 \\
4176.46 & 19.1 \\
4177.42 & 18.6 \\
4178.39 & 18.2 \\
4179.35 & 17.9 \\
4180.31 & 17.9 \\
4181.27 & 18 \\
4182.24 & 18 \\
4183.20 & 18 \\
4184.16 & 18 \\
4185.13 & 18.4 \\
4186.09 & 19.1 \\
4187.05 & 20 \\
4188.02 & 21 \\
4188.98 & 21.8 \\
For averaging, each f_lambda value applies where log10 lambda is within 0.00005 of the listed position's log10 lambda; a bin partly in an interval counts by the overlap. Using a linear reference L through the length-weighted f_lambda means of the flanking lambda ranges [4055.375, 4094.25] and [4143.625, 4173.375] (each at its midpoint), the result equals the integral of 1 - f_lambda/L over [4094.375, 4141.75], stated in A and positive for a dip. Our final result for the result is 0.59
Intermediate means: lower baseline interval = 19.6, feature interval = 19.5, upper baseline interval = 19.9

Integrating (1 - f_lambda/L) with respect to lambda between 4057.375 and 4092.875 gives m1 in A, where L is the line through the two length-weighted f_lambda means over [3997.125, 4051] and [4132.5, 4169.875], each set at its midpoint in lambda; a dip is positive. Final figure -0.1 A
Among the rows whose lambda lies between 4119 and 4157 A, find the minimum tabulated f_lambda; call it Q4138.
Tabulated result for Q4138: 18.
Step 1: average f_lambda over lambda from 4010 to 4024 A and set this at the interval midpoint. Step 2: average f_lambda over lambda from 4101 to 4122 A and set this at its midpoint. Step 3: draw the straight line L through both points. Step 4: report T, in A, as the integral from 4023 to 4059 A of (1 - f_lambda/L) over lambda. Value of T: 0.66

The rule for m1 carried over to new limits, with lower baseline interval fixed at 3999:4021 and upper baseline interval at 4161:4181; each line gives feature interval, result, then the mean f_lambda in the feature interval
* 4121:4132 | 0.07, 19.3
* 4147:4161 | -0.15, 19.7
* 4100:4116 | -0.50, 19.9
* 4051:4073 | 1.13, 18.1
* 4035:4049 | -1.06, 20.5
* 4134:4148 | -0.14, 19.6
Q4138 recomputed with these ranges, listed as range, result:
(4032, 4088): 16.7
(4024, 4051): 18.2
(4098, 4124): 17.2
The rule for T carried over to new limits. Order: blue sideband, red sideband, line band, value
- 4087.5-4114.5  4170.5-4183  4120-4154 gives -0.3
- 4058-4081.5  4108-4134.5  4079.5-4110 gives -1.0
